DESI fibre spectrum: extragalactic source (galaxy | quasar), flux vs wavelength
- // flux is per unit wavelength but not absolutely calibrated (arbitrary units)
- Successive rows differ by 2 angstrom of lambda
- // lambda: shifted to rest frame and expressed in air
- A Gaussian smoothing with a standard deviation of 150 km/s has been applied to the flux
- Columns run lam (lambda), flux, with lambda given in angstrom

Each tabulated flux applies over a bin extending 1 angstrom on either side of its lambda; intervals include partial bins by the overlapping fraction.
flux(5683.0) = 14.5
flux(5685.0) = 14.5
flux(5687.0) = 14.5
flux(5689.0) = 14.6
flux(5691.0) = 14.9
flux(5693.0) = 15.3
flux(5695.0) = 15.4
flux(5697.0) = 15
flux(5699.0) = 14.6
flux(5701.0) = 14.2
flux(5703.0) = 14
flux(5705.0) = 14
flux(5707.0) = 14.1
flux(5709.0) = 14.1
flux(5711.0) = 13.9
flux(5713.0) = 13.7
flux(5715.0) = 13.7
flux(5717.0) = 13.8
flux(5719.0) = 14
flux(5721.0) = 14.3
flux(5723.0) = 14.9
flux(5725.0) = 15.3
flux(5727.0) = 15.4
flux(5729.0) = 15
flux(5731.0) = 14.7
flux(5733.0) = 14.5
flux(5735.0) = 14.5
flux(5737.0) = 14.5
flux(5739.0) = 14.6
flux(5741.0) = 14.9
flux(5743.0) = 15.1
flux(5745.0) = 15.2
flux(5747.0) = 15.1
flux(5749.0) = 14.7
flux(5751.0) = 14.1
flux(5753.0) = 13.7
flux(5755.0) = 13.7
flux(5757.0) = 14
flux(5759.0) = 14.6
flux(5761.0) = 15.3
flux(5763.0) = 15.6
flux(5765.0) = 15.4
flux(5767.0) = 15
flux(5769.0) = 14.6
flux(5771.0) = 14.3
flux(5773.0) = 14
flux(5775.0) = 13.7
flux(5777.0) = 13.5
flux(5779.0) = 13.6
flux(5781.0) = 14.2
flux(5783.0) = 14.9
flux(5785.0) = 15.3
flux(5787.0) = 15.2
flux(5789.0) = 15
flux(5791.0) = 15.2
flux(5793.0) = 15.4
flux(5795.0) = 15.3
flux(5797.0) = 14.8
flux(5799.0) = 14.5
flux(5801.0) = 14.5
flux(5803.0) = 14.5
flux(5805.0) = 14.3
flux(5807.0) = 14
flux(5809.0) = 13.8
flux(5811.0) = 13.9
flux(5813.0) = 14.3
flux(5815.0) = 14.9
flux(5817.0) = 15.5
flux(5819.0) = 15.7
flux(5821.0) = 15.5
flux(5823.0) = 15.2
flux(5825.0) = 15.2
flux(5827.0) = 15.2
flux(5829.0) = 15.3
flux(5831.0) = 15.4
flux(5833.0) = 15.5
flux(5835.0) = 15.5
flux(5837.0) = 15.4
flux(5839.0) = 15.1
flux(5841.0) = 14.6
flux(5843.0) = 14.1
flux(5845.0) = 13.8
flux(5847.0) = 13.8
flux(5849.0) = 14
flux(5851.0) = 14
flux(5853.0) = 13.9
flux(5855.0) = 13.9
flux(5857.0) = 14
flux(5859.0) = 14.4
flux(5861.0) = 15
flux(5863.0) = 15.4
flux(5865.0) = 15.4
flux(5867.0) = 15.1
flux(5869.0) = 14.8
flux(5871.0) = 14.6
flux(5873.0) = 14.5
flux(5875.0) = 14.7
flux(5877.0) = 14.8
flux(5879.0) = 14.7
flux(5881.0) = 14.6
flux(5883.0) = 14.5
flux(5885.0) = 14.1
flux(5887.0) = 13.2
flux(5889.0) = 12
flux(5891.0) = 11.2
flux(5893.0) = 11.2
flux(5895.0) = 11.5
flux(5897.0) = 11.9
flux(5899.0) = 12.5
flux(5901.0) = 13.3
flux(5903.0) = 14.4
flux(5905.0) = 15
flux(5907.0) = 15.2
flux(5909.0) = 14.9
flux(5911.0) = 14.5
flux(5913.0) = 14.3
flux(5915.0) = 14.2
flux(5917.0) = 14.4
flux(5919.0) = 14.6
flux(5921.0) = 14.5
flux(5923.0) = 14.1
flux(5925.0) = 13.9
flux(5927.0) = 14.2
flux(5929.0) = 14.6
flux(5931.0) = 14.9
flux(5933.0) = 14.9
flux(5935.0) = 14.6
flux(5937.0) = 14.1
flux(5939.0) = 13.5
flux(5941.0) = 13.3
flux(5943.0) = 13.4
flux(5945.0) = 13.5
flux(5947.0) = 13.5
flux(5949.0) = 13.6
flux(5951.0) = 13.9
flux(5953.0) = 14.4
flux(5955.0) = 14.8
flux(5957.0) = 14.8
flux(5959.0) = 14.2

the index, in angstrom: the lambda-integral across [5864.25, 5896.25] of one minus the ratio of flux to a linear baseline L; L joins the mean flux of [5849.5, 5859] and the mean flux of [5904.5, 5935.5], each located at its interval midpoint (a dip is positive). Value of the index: 1.0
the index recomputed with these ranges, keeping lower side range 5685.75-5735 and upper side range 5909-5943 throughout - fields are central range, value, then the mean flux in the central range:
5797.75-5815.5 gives 0.1 angstrom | 14.3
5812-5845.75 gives -1.7 angstrom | 15.1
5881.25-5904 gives 2.5 angstrom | 12.8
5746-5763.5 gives -0.1 angstrom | 14.5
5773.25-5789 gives 0.1 angstrom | 14.4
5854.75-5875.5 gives -0.6 angstrom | 14.7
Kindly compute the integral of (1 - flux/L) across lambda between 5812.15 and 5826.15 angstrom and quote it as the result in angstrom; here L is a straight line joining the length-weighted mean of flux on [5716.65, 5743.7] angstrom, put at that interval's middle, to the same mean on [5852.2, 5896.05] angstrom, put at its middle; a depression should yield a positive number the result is -0.9 angstrom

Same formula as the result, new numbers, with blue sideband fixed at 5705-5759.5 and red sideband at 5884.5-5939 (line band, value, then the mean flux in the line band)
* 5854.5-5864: -0.4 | 14.6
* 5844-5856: 0.1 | 13.9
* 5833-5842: -0.7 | 15.2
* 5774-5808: -0.9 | 14.6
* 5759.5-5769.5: -0.6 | 15.2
